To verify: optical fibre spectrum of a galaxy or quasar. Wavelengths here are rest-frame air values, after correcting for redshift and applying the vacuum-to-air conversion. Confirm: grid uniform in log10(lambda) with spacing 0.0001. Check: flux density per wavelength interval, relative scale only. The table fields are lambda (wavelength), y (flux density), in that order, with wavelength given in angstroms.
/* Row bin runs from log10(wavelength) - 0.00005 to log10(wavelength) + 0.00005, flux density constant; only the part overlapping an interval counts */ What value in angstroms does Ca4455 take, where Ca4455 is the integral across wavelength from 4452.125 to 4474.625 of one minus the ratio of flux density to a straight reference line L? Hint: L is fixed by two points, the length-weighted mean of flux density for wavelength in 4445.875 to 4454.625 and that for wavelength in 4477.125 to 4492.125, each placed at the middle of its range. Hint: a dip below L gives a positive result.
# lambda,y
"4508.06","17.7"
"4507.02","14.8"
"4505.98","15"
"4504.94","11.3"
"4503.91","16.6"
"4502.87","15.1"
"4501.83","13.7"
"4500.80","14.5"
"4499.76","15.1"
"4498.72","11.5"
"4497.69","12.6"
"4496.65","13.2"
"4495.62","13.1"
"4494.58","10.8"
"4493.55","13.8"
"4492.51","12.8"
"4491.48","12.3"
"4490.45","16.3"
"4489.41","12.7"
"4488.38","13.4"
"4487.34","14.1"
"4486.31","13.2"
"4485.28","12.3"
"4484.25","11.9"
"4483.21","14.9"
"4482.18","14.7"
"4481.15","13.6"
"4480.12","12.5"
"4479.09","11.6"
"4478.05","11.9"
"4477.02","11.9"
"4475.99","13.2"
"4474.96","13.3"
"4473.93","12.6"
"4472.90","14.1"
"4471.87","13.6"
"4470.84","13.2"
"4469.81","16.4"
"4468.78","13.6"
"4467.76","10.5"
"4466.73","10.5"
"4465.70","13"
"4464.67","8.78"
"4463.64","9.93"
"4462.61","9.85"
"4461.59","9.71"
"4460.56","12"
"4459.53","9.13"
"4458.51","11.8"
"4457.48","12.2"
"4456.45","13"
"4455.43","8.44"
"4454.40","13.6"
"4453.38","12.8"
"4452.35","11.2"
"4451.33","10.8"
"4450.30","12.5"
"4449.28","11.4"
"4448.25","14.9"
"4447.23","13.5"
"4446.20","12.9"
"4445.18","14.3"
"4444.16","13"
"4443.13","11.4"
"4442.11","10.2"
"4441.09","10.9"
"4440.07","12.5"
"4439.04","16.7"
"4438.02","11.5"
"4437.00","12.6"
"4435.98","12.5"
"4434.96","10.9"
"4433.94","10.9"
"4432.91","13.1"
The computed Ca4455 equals 1.73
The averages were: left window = 12.6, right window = 13.2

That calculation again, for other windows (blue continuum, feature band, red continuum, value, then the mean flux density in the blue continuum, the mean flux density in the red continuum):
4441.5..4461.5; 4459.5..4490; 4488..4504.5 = 0.9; 12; 13.6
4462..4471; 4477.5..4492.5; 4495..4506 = -0.5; 11.7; 13.7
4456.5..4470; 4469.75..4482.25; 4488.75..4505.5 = -1.1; 11.3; 13.5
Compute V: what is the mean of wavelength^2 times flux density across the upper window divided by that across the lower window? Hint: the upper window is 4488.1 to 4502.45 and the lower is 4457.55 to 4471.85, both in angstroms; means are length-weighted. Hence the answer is 1.2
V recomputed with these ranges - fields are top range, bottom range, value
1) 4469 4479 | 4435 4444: 1.10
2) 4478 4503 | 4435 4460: 1.11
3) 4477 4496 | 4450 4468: 1.19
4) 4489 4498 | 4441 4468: 1.15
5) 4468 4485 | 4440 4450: 1.07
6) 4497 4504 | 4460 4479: 1.17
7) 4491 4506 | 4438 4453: 1.09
